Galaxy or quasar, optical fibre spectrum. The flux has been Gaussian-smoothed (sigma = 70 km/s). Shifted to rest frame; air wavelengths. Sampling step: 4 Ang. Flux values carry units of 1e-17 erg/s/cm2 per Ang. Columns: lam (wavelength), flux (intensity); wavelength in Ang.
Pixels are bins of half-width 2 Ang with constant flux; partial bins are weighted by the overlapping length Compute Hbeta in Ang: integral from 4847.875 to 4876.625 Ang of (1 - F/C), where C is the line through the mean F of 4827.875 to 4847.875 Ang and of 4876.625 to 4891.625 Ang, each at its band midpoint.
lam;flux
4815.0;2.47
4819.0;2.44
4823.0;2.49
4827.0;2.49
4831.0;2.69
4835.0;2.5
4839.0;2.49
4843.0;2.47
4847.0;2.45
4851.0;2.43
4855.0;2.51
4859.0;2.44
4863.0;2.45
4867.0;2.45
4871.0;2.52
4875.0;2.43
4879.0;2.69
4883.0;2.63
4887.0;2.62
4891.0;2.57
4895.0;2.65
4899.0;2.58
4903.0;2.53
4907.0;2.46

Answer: 1.3 Ang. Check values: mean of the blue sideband 2.52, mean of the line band 2.46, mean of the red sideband 2.63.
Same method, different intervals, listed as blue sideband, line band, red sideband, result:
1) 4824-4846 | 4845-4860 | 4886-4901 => 0.52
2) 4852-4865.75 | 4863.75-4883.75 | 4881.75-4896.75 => 0.05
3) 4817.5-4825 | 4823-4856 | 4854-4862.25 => -0.48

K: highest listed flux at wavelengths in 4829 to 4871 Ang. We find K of 2.69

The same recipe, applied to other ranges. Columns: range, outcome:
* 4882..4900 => 2.65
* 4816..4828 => 2.49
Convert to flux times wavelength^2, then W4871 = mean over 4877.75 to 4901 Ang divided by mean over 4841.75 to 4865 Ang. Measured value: 1.08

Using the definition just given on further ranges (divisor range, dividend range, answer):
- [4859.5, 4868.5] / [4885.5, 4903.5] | 1.07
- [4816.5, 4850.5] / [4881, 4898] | 1.07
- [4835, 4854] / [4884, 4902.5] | 1.08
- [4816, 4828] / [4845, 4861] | 1.01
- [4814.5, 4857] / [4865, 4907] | 1.05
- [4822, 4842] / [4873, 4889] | 1.05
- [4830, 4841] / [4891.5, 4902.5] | 1.05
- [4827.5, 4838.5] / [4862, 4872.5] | 0.98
